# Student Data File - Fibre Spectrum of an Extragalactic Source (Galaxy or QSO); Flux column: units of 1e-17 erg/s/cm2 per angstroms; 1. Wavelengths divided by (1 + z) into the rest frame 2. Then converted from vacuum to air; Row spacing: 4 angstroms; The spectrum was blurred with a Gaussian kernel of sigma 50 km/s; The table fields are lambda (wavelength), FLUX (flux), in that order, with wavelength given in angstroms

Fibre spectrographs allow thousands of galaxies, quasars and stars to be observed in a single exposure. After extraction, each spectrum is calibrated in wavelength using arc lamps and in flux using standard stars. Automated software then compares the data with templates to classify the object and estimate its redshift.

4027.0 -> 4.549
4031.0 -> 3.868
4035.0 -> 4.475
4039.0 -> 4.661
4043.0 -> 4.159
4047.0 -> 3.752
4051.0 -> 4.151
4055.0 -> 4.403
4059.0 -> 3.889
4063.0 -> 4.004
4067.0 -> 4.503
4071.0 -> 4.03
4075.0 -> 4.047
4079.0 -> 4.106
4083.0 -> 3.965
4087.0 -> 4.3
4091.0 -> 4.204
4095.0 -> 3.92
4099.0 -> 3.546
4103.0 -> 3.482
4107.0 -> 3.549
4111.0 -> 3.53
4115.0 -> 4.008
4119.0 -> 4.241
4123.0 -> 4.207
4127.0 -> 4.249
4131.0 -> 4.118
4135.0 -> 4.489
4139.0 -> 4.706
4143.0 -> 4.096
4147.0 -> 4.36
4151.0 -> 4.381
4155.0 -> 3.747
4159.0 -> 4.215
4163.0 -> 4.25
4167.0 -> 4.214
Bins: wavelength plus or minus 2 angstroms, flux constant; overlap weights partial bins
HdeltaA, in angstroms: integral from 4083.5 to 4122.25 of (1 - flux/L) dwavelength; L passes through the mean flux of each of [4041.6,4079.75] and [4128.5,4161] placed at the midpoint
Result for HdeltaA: 2.82 angstroms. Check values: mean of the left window 4.1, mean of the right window 4.26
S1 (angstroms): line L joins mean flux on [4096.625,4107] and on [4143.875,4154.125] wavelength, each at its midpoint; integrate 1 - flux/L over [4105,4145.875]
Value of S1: -2.26 angstroms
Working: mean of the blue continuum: 3.54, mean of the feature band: 4.12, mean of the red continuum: 4.27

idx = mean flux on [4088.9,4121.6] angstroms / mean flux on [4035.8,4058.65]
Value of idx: 0.9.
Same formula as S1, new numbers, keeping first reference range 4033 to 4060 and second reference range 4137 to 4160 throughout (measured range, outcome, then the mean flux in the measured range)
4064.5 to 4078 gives 0.2 angstroms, 4.18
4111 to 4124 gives 0.6 angstroms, 4.05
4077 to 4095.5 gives 0.5 angstroms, 4.11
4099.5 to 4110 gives 1.8 angstroms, 3.52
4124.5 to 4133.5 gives 0.1 angstroms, 4.2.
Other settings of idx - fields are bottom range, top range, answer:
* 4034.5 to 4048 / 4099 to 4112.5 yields 0.82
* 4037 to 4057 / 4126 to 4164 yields 1.01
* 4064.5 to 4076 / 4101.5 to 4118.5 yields 0.88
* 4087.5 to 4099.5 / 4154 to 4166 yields 1.03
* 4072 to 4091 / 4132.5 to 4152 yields 1.07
